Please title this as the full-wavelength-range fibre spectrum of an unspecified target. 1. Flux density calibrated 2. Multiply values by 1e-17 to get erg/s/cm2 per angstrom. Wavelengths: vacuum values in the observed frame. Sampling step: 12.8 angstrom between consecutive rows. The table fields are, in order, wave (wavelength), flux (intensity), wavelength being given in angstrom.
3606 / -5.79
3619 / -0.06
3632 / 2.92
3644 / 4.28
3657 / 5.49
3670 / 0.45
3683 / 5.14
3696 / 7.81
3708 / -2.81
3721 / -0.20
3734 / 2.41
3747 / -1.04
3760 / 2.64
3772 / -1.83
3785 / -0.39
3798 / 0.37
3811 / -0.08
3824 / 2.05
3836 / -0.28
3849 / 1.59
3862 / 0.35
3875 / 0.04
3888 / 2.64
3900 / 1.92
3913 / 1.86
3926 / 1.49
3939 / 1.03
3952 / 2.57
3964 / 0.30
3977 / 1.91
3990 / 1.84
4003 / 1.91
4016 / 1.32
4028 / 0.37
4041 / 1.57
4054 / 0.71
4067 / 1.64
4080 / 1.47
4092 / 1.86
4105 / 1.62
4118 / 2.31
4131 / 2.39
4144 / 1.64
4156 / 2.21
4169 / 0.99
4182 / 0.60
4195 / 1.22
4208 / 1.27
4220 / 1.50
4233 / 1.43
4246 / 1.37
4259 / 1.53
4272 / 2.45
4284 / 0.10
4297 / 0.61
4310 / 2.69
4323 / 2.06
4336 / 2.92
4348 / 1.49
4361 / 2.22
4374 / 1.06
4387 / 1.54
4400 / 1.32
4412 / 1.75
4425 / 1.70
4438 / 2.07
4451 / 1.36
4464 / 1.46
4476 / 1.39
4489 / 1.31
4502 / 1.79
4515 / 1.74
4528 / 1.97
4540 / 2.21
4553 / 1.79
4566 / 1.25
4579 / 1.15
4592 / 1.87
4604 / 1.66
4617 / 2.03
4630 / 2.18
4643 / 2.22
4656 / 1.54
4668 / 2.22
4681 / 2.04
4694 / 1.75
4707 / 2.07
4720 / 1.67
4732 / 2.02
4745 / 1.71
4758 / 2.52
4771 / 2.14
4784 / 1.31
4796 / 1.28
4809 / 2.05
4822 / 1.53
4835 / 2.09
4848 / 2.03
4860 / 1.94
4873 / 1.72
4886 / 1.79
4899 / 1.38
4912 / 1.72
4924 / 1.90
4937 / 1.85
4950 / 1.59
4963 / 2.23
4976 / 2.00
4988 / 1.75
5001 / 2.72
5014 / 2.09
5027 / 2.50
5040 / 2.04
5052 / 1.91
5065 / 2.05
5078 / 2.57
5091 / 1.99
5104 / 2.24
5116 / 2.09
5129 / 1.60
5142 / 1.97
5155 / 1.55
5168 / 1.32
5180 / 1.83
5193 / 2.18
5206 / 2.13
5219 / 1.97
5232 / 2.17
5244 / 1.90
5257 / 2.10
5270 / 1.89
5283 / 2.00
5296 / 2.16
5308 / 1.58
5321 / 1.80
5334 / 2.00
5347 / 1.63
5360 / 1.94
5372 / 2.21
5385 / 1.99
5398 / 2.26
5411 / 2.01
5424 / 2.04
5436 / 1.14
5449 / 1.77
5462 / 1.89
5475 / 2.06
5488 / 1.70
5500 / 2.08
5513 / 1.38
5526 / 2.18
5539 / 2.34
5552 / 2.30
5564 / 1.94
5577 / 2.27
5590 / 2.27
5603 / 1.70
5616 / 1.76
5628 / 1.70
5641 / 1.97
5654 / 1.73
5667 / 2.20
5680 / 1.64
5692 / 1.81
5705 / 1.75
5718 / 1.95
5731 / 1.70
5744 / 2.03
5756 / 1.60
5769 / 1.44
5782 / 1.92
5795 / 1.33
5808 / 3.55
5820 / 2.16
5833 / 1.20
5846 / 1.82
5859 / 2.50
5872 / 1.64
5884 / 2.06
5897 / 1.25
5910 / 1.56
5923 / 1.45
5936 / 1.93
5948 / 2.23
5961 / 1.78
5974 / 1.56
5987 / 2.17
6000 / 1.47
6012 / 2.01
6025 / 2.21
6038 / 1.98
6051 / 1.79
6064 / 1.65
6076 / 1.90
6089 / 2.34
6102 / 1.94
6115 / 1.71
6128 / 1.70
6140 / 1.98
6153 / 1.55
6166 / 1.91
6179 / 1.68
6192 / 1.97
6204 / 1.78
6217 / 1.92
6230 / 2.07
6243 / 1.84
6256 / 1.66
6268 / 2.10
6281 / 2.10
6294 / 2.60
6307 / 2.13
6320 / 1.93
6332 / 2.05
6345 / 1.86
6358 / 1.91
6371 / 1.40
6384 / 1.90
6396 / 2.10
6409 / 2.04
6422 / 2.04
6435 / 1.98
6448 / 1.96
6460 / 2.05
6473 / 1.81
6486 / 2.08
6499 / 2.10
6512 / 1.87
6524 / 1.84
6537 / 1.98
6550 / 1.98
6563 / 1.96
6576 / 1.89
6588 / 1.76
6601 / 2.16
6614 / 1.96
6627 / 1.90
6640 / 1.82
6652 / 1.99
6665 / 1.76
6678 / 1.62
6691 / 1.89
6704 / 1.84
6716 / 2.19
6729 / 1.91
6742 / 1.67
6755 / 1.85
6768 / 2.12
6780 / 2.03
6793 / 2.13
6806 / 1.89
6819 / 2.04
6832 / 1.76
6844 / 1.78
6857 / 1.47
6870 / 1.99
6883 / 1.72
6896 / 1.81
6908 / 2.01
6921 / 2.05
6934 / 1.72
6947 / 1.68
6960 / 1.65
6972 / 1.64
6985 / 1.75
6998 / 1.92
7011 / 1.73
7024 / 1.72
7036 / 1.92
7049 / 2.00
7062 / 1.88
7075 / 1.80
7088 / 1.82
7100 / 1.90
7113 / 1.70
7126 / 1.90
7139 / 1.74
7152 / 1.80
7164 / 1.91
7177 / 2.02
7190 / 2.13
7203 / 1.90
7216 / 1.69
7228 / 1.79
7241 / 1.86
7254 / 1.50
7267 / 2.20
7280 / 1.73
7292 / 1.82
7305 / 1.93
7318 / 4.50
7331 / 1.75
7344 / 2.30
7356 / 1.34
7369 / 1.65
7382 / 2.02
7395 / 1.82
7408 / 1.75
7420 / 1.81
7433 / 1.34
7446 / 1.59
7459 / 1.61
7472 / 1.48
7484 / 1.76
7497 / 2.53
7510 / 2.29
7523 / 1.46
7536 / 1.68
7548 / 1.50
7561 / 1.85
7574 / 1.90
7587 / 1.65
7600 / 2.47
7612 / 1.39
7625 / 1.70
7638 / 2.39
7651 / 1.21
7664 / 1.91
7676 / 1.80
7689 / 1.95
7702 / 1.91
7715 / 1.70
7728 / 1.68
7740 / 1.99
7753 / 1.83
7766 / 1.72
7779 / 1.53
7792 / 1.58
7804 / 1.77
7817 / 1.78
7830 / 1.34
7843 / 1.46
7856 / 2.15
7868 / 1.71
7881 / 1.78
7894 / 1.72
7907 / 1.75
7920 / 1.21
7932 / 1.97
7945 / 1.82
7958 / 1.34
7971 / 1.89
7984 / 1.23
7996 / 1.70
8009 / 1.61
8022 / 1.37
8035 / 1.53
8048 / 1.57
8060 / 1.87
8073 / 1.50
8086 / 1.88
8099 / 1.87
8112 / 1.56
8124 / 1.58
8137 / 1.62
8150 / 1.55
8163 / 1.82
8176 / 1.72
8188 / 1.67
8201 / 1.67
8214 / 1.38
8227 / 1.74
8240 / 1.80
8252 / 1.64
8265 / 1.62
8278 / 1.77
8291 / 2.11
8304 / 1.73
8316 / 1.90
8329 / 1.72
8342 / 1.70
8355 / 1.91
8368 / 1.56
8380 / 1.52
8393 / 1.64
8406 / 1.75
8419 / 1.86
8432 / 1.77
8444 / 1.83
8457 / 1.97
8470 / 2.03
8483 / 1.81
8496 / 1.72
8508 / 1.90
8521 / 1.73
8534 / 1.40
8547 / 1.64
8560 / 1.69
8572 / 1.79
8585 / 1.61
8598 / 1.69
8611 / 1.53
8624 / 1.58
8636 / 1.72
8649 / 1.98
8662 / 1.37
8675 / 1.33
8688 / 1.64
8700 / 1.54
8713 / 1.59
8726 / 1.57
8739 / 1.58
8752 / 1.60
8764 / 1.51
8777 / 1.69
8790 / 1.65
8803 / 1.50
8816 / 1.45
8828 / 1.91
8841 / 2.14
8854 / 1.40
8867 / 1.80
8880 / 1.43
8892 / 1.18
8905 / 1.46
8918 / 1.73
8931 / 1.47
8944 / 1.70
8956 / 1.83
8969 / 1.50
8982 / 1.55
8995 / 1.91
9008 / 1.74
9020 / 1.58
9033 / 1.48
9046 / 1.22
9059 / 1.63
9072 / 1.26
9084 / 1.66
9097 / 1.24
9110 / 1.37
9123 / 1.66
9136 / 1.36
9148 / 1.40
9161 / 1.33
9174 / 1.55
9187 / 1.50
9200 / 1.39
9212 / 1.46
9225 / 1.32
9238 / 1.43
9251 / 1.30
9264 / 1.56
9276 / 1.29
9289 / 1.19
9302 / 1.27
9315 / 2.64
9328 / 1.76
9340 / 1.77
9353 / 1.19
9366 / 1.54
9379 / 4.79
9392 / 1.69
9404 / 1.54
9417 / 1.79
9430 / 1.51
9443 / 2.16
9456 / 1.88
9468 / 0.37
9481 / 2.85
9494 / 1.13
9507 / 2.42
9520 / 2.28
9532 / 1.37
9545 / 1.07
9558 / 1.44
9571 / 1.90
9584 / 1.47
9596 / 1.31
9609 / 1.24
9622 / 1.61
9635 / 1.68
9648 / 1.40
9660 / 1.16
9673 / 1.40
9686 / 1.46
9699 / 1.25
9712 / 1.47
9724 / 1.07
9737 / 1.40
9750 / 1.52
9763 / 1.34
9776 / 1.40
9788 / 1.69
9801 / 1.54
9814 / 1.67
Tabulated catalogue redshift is 0.115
